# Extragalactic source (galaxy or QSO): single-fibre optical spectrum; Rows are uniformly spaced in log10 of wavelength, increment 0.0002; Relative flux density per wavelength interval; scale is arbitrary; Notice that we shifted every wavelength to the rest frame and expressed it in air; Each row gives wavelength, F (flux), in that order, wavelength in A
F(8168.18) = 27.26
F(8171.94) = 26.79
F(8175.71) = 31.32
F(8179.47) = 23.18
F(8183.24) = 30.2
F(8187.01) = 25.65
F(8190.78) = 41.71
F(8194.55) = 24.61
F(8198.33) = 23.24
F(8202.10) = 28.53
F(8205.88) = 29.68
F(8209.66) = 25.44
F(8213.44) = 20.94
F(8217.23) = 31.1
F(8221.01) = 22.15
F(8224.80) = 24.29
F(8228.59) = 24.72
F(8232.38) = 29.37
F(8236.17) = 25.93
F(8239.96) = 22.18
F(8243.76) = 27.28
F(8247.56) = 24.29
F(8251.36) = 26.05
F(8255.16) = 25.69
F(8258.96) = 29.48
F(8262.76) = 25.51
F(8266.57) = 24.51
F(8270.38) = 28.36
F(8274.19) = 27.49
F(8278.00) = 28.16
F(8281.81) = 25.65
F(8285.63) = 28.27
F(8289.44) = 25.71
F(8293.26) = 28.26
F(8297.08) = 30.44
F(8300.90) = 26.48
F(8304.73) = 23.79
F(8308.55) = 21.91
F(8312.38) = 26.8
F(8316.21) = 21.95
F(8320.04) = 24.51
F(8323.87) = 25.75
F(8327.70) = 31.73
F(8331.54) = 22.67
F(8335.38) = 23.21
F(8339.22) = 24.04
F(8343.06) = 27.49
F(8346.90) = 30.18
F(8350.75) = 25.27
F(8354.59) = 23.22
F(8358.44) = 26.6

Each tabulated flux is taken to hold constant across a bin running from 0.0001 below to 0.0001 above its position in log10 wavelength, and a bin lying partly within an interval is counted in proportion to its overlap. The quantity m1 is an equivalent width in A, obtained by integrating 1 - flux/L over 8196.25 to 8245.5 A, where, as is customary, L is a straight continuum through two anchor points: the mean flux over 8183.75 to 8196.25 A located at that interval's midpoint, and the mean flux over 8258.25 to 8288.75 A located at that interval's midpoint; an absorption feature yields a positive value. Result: 6.0 A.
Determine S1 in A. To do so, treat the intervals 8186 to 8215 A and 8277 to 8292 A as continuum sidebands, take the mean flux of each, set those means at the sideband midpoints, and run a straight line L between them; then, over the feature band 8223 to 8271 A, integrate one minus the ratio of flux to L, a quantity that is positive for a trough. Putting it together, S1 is 2.3 A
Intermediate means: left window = 27.6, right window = 26.9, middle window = 25.9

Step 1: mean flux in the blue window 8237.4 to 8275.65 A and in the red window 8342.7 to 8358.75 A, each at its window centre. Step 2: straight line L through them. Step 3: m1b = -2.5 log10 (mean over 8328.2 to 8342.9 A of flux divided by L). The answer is 0.08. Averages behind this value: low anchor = 26.1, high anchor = 26.5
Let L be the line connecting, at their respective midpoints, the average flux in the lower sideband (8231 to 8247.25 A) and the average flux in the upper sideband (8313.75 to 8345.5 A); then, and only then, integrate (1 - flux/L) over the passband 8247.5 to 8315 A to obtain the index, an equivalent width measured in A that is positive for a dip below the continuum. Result -2.3 A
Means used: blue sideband 25.9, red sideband 25.3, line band 26.5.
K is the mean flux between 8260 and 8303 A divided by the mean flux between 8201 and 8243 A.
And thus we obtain 1.1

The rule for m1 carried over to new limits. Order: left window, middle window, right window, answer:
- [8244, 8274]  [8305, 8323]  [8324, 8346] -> 1.5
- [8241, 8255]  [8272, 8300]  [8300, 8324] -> -3.2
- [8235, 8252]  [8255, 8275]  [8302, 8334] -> -1.5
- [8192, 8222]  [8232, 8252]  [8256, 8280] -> 0.9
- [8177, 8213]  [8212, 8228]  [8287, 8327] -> 1.5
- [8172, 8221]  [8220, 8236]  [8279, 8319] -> 1.0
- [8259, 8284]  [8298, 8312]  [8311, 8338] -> 0.5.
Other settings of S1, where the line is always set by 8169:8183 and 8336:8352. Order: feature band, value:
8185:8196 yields -1.41 A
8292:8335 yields 1.58 A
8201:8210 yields -0.31 A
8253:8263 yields -0.04 A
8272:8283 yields -0.14 A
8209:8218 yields 0.67 A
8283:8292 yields -0.05 A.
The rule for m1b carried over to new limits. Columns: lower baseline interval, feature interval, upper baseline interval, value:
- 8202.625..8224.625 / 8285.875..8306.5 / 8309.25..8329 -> -0.054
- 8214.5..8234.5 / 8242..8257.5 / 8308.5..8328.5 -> 0.000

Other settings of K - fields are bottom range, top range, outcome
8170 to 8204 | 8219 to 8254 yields 0.89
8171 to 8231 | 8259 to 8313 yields 0.98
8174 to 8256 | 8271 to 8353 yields 0.98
